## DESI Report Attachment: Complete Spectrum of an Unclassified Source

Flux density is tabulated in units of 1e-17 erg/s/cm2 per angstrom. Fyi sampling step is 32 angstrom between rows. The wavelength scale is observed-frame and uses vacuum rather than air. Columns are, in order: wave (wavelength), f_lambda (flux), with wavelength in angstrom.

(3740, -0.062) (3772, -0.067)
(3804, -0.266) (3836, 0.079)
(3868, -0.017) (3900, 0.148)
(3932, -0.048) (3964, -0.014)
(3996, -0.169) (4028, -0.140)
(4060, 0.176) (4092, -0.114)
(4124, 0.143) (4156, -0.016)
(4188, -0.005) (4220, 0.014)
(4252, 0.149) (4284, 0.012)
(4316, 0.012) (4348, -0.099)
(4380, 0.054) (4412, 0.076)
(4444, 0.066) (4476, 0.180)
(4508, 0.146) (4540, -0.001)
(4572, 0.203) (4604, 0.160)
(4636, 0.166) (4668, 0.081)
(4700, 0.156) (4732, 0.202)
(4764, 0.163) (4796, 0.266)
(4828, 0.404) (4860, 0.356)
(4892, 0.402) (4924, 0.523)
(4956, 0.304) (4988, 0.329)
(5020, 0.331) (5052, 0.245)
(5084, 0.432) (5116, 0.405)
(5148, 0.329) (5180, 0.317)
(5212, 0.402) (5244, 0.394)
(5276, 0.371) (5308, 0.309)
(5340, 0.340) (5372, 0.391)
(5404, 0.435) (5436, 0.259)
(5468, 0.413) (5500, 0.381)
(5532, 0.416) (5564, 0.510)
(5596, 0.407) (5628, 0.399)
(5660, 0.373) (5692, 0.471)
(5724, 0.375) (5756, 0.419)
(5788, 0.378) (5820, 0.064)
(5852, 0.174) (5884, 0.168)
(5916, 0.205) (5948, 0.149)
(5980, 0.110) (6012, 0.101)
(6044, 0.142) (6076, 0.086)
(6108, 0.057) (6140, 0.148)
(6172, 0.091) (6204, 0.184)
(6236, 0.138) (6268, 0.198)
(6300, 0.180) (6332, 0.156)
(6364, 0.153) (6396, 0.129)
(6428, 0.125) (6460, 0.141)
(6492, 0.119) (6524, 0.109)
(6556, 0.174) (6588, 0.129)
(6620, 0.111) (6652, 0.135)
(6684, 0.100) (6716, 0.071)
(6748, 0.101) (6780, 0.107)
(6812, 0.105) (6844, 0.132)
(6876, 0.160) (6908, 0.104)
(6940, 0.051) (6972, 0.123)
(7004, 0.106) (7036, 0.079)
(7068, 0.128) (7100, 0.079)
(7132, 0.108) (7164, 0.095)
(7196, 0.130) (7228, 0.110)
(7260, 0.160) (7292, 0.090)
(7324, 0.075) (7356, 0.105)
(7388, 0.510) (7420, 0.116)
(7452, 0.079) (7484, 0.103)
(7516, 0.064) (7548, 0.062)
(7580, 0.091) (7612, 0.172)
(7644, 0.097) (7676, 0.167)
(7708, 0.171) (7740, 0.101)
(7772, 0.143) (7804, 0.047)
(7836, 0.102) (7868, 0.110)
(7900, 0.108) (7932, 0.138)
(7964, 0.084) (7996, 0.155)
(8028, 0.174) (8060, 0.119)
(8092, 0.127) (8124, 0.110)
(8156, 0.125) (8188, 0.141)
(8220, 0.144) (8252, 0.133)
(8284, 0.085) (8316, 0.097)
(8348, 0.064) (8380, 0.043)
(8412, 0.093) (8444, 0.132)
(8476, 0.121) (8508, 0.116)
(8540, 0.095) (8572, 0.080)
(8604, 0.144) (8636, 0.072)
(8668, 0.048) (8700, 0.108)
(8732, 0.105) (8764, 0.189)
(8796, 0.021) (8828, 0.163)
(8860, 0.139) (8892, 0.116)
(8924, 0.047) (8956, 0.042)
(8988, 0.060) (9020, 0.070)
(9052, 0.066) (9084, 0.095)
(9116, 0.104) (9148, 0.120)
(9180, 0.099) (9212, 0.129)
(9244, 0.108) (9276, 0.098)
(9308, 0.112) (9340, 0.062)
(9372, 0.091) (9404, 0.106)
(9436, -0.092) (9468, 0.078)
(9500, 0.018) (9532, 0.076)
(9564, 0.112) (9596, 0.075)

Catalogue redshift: 0.98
